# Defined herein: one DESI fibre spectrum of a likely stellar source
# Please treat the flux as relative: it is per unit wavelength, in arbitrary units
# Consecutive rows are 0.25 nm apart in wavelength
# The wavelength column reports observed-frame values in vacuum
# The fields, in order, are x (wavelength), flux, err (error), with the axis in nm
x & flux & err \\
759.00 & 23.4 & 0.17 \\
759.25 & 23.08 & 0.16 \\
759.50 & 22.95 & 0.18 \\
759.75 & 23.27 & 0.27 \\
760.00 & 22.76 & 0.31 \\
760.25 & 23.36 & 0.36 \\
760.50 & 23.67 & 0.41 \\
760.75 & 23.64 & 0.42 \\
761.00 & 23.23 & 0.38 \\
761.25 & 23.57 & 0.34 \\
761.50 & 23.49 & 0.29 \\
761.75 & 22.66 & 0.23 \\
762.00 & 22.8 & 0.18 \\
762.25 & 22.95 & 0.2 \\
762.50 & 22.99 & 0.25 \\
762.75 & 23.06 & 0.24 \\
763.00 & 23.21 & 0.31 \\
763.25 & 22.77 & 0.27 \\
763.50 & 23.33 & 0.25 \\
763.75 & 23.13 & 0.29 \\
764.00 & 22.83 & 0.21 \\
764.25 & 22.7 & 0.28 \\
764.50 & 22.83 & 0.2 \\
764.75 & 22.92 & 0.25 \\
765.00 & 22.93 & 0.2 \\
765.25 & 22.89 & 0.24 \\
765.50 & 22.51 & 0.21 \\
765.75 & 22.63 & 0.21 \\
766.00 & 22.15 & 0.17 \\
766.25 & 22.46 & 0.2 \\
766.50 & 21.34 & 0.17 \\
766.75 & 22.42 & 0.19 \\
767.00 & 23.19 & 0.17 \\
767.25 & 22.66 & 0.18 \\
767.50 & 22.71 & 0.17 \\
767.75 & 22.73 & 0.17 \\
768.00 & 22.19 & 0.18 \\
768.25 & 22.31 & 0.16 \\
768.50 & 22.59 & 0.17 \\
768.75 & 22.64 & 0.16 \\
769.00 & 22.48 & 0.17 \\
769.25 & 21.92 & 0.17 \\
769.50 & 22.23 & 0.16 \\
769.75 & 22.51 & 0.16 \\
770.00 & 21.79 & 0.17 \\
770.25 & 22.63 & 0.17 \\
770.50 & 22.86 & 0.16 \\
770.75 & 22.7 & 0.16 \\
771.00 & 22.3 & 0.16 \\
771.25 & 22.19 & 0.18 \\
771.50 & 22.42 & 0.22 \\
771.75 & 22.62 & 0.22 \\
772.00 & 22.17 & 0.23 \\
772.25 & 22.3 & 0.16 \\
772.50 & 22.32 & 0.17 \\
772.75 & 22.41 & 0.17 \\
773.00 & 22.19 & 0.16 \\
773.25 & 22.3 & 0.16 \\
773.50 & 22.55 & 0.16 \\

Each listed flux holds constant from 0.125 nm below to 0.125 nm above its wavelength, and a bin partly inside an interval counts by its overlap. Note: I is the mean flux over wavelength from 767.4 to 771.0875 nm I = 22.4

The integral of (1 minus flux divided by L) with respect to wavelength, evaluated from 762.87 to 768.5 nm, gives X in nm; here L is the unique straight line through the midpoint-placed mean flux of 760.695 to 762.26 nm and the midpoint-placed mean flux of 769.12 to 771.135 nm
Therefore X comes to 0.03 nm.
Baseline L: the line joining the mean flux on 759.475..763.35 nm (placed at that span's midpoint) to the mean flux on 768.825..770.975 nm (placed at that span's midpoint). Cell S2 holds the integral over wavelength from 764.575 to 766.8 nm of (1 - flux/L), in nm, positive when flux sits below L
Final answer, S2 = 0.028 nm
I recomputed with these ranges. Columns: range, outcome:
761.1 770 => 22.7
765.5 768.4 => 22.4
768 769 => 22.5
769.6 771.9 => 22.4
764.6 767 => 22.5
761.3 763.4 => 23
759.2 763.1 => 23.2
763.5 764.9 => 22.9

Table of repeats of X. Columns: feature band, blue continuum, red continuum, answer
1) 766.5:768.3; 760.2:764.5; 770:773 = 0.02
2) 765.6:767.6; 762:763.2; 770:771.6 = 0.03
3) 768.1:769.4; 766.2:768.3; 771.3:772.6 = 0.00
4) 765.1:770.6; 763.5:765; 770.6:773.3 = 0.05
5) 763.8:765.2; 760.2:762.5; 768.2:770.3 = 0.00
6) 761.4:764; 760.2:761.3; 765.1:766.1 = 0.01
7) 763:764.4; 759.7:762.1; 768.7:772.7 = 0.00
